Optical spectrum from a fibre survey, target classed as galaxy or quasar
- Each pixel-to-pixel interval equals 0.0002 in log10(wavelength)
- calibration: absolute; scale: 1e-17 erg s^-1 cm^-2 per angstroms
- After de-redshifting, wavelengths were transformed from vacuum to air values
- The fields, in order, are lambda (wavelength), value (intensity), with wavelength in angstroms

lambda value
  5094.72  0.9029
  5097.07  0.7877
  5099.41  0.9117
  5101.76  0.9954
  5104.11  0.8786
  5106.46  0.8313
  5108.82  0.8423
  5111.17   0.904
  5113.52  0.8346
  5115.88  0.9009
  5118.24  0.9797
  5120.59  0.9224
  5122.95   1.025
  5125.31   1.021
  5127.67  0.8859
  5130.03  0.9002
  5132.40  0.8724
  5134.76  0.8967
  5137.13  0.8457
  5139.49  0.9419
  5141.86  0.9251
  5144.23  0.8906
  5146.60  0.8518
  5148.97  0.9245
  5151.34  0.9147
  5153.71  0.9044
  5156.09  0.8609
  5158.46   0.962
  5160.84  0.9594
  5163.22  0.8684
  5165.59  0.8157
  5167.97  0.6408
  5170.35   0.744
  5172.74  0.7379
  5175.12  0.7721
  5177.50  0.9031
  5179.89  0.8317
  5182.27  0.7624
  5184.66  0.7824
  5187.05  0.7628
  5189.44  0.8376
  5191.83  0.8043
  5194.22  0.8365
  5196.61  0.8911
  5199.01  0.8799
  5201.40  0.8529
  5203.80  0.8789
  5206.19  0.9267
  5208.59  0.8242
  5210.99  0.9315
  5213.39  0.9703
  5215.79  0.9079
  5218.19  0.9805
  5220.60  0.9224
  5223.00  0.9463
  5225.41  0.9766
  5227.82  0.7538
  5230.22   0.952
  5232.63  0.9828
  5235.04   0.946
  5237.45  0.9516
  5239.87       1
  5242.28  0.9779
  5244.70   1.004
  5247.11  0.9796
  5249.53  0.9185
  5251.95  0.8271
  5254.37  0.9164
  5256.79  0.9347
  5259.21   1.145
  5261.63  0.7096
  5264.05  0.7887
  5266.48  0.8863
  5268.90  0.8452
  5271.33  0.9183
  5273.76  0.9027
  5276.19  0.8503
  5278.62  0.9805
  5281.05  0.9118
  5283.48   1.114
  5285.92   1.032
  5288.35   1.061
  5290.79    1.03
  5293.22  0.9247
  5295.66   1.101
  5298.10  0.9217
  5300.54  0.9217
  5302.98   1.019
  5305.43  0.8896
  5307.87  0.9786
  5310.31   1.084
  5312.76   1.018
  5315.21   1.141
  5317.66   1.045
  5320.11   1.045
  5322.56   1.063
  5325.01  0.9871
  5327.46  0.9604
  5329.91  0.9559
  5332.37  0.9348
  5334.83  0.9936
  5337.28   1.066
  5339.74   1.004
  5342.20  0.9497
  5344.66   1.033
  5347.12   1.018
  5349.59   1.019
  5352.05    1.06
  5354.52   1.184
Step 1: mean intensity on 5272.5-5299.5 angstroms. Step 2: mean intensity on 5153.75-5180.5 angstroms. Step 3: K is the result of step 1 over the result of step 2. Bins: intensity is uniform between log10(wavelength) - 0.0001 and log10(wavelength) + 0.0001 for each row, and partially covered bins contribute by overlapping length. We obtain 1.19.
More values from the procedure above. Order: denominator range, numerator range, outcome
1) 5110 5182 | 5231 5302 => 1.08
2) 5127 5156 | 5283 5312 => 1.12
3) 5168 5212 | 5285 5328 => 1.23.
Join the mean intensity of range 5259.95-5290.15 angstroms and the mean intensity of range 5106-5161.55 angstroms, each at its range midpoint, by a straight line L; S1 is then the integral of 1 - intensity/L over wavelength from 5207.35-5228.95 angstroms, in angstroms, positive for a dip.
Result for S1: 0.1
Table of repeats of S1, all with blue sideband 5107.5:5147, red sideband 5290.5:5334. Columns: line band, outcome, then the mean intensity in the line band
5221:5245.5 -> 0.4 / 0.947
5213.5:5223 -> 0.1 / 0.942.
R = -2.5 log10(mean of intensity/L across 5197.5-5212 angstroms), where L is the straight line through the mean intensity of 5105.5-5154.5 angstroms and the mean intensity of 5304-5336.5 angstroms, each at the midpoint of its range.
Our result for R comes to 0.08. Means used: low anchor 0.906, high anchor 1.01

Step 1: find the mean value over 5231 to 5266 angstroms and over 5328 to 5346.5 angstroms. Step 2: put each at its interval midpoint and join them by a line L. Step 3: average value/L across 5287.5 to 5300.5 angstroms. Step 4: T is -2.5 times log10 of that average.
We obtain -0.039 mag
